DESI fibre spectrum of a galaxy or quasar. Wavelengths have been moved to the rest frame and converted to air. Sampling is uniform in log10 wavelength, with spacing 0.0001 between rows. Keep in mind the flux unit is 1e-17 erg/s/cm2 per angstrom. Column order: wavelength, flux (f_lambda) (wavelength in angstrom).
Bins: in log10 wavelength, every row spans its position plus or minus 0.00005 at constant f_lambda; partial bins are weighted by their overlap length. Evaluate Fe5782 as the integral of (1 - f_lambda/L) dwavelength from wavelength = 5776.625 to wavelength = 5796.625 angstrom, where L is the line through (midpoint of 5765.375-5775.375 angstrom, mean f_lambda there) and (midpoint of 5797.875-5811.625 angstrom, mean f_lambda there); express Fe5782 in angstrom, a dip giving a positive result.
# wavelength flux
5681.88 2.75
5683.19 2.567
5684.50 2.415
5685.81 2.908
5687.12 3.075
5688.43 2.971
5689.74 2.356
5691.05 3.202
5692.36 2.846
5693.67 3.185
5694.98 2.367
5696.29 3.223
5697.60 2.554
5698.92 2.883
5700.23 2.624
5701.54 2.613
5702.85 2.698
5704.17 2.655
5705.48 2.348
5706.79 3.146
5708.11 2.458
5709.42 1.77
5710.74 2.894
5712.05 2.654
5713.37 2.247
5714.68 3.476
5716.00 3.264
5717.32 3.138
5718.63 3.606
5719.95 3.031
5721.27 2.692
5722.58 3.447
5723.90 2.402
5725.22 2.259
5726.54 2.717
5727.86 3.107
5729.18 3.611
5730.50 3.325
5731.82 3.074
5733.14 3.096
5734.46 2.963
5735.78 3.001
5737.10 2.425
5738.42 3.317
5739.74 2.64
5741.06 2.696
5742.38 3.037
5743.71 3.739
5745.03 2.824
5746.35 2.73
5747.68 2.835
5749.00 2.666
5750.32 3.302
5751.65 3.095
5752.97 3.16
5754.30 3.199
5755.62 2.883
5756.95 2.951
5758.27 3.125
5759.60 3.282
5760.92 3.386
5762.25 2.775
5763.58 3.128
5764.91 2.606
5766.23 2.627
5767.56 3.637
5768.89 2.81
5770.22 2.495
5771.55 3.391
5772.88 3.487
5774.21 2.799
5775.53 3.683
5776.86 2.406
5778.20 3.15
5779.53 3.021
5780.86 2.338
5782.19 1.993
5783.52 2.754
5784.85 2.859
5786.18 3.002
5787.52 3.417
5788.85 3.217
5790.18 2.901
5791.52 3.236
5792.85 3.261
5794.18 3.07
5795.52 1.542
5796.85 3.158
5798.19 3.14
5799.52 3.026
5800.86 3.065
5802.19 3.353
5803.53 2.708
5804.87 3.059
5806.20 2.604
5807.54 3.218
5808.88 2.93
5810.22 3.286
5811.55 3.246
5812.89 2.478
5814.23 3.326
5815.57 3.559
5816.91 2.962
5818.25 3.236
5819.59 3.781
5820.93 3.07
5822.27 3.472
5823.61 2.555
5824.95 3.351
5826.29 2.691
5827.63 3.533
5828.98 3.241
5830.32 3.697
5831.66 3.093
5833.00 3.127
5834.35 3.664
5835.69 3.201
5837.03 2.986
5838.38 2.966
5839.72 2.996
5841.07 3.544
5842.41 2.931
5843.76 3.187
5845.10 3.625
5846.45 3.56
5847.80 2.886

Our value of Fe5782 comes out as 1.5 angstrom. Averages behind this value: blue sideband 3.06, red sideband 3.05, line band 2.83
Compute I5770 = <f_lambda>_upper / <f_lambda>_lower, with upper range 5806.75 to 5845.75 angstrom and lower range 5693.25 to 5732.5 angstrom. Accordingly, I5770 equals 1.13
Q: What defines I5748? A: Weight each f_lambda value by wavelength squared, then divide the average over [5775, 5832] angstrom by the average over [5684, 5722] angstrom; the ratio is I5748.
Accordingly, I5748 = 1.12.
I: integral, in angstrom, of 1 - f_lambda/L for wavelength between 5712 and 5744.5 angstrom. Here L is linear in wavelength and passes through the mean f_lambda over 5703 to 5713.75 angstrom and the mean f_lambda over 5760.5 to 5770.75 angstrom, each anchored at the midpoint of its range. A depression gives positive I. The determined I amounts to -4.1 angstrom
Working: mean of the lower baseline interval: 2.54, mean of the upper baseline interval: 2.93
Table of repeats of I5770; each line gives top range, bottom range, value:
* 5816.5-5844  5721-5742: 1.09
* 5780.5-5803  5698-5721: 1.04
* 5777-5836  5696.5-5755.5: 1.05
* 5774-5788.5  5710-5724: 0.95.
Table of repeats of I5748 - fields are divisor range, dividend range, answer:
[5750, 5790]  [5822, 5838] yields 1.09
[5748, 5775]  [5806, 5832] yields 1.07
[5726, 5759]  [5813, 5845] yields 1.10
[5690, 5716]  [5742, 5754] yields 1.13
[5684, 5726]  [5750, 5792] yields 1.10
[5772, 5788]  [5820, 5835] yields 1.13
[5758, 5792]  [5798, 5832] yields 1.07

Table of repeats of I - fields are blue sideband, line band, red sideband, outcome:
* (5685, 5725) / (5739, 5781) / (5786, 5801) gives -1.08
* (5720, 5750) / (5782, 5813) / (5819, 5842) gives 1.67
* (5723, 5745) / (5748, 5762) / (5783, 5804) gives -0.55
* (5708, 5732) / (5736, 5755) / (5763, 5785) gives -0.49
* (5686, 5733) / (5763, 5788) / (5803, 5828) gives 0.75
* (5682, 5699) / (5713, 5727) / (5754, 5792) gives -0.41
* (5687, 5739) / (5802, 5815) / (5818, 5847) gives 0.65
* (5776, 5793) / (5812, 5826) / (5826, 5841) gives -0.19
